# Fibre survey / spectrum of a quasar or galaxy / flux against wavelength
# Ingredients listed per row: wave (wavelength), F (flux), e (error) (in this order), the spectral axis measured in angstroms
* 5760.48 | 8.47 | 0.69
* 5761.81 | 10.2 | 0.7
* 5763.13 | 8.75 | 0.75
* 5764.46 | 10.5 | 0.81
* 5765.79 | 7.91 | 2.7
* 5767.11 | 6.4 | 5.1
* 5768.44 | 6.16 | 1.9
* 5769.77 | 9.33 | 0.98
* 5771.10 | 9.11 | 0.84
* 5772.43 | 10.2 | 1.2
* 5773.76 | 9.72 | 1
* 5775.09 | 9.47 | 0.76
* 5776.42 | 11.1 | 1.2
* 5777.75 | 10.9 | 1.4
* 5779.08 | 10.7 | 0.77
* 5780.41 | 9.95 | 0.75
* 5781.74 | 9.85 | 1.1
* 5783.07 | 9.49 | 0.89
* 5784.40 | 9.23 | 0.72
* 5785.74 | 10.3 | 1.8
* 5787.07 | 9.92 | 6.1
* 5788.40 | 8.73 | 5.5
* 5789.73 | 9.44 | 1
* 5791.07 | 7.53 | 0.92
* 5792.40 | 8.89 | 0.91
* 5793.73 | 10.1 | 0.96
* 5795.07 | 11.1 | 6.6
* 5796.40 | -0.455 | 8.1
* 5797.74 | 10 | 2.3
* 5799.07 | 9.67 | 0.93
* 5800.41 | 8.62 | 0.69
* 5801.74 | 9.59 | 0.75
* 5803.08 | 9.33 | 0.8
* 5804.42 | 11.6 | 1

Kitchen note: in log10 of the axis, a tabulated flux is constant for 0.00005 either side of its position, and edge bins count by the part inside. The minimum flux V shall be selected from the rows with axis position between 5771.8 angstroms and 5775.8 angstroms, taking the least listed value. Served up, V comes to 9.47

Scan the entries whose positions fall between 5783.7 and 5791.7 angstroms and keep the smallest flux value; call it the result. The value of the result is 7.53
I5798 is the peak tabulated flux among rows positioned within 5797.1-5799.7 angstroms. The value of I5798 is 10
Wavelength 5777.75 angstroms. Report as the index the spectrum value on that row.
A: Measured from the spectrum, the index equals 10.9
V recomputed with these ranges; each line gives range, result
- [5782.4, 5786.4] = 9.23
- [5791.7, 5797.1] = -0.455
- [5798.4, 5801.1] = 8.62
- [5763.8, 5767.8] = 6.4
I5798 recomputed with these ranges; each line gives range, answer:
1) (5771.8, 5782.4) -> 11.1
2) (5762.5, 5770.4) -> 10.5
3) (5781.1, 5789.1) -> 10.3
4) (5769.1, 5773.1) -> 10.2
